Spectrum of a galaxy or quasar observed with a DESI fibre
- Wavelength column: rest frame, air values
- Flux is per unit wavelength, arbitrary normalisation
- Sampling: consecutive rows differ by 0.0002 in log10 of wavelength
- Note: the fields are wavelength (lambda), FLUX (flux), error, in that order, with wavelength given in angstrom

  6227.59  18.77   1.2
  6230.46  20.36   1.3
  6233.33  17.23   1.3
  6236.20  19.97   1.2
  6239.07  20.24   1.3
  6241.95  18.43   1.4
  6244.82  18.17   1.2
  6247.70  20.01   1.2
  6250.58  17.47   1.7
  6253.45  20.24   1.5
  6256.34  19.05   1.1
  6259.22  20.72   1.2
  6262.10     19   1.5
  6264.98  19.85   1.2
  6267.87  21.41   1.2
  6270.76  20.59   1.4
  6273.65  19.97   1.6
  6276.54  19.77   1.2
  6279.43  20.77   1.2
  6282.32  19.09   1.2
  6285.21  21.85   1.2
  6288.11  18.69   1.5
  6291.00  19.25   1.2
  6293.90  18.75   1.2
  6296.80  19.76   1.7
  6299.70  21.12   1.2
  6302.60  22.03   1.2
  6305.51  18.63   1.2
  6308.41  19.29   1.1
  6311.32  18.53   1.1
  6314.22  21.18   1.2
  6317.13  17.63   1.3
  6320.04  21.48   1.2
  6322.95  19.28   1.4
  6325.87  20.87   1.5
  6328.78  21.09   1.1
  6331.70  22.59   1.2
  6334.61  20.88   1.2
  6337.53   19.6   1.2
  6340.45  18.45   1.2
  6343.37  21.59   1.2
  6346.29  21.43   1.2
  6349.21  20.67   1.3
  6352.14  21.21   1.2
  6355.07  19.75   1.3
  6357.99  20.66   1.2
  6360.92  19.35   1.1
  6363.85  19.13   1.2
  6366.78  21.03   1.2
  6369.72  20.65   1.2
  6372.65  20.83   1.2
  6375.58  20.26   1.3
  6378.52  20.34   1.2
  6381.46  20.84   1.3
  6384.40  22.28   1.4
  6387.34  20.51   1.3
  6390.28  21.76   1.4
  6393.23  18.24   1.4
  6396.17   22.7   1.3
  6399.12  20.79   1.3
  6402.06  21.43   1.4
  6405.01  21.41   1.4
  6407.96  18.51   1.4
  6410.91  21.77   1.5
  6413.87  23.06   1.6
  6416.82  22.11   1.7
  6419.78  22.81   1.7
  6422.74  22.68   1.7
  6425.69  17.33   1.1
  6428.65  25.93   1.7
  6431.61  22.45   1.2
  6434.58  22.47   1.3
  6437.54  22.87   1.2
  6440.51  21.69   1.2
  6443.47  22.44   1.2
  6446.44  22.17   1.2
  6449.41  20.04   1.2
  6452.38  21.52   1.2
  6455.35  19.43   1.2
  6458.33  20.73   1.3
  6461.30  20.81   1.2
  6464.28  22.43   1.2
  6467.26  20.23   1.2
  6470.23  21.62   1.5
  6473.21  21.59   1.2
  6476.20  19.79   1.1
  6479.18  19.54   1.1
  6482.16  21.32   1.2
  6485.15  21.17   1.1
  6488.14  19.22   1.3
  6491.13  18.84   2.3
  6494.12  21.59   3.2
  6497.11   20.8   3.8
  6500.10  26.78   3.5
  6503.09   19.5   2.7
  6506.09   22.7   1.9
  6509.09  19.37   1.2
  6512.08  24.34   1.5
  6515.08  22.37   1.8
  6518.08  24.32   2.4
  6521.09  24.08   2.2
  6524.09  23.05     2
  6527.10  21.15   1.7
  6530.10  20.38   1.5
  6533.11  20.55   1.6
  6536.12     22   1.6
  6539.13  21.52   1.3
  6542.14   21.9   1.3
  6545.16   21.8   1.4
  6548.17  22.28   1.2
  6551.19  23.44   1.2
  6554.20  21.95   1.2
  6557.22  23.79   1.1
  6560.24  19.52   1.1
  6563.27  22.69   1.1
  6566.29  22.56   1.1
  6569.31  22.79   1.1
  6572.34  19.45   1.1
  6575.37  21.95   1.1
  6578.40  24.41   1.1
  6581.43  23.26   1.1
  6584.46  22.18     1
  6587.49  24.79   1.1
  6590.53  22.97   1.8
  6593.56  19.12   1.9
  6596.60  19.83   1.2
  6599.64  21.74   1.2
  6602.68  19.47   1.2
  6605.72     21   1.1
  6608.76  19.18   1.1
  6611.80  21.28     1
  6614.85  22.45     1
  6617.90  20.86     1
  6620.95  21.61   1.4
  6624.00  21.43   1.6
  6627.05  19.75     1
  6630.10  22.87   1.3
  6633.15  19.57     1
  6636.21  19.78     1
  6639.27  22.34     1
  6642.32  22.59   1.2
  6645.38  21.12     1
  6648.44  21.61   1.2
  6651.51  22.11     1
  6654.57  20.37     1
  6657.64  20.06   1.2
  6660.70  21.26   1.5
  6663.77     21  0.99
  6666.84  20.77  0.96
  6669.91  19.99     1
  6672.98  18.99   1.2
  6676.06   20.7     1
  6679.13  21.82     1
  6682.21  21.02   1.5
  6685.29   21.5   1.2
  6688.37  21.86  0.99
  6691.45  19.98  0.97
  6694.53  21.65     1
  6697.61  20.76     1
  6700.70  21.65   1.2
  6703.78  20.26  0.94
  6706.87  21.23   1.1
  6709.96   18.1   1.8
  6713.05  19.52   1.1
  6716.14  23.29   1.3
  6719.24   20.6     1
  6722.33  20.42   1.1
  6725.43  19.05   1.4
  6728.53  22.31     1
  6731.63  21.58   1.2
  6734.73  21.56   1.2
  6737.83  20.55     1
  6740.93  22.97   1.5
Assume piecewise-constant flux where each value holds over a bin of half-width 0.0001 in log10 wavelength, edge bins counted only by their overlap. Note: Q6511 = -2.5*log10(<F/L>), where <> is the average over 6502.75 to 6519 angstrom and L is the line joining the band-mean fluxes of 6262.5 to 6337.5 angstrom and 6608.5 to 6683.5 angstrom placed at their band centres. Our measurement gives -0.08 mag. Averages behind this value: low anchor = 20.1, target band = 22.2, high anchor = 21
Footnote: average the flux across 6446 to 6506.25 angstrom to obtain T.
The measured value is 21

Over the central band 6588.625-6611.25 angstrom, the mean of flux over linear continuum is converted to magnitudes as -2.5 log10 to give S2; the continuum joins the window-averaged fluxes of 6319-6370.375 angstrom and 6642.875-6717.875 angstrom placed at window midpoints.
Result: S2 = 0.01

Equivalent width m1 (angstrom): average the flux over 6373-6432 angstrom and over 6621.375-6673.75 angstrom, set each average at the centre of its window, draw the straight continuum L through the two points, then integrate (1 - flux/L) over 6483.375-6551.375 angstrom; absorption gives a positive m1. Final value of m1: -2.2 angstrom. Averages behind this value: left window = 21.3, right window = 21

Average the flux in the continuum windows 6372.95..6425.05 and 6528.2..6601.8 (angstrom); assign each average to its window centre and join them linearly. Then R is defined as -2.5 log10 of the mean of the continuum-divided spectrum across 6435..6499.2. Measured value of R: 0.02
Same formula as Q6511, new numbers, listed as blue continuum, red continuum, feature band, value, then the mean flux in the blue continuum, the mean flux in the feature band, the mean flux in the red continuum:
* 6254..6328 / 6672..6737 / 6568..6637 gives -0.04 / 20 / 21.4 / 20.9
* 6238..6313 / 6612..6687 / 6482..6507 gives -0.04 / 19.7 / 21.3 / 21.1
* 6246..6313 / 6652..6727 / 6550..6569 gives -0.10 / 19.8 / 22.3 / 20.7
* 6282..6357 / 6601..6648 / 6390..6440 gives -0.06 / 20.2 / 21.7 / 21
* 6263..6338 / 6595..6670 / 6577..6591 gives -0.13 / 20.2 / 23.6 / 21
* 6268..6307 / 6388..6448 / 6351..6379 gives 0.04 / 20.1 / 20.3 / 21.7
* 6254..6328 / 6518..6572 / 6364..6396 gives 0.00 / 20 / 20.7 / 22.1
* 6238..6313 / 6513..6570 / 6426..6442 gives -0.07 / 19.7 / 22.7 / 22.2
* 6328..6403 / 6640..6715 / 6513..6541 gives -0.07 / 20.7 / 22.2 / 20.9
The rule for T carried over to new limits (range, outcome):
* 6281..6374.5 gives 20.2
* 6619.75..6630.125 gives 21.2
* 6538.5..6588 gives 22.3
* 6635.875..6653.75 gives 21.7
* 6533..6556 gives 22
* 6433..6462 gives 21.4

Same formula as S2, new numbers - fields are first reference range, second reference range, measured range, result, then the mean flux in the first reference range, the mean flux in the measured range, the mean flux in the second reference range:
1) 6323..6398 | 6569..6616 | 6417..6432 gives -0.07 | 20.6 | 22.2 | 21.6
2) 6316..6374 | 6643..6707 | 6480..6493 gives 0.03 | 20.4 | 20.1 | 21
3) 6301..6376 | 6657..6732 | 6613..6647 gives -0.03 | 20.3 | 21.3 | 20.8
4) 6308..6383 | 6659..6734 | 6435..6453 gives -0.07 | 20.3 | 21.8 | 20.8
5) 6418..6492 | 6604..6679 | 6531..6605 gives -0.04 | 21.3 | 21.9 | 21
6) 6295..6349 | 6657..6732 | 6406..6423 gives -0.07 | 20.3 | 21.7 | 20.8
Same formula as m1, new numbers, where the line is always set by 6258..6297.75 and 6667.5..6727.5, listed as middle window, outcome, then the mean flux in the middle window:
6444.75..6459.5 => -0.4 angstrom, 20.8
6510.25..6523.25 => -2.1 angstrom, 23.6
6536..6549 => -0.9 angstrom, 21.9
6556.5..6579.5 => -1.8 angstrom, 22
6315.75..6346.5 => -0.6 angstrom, 20.4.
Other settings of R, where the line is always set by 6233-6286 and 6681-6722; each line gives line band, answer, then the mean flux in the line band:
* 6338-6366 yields -0.02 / 20.2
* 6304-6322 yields 0.02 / 19.5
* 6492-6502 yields -0.12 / 22.7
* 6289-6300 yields 0.01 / 19.5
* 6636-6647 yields -0.05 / 21.7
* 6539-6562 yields -0.08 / 22.1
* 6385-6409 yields -0.04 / 20.8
